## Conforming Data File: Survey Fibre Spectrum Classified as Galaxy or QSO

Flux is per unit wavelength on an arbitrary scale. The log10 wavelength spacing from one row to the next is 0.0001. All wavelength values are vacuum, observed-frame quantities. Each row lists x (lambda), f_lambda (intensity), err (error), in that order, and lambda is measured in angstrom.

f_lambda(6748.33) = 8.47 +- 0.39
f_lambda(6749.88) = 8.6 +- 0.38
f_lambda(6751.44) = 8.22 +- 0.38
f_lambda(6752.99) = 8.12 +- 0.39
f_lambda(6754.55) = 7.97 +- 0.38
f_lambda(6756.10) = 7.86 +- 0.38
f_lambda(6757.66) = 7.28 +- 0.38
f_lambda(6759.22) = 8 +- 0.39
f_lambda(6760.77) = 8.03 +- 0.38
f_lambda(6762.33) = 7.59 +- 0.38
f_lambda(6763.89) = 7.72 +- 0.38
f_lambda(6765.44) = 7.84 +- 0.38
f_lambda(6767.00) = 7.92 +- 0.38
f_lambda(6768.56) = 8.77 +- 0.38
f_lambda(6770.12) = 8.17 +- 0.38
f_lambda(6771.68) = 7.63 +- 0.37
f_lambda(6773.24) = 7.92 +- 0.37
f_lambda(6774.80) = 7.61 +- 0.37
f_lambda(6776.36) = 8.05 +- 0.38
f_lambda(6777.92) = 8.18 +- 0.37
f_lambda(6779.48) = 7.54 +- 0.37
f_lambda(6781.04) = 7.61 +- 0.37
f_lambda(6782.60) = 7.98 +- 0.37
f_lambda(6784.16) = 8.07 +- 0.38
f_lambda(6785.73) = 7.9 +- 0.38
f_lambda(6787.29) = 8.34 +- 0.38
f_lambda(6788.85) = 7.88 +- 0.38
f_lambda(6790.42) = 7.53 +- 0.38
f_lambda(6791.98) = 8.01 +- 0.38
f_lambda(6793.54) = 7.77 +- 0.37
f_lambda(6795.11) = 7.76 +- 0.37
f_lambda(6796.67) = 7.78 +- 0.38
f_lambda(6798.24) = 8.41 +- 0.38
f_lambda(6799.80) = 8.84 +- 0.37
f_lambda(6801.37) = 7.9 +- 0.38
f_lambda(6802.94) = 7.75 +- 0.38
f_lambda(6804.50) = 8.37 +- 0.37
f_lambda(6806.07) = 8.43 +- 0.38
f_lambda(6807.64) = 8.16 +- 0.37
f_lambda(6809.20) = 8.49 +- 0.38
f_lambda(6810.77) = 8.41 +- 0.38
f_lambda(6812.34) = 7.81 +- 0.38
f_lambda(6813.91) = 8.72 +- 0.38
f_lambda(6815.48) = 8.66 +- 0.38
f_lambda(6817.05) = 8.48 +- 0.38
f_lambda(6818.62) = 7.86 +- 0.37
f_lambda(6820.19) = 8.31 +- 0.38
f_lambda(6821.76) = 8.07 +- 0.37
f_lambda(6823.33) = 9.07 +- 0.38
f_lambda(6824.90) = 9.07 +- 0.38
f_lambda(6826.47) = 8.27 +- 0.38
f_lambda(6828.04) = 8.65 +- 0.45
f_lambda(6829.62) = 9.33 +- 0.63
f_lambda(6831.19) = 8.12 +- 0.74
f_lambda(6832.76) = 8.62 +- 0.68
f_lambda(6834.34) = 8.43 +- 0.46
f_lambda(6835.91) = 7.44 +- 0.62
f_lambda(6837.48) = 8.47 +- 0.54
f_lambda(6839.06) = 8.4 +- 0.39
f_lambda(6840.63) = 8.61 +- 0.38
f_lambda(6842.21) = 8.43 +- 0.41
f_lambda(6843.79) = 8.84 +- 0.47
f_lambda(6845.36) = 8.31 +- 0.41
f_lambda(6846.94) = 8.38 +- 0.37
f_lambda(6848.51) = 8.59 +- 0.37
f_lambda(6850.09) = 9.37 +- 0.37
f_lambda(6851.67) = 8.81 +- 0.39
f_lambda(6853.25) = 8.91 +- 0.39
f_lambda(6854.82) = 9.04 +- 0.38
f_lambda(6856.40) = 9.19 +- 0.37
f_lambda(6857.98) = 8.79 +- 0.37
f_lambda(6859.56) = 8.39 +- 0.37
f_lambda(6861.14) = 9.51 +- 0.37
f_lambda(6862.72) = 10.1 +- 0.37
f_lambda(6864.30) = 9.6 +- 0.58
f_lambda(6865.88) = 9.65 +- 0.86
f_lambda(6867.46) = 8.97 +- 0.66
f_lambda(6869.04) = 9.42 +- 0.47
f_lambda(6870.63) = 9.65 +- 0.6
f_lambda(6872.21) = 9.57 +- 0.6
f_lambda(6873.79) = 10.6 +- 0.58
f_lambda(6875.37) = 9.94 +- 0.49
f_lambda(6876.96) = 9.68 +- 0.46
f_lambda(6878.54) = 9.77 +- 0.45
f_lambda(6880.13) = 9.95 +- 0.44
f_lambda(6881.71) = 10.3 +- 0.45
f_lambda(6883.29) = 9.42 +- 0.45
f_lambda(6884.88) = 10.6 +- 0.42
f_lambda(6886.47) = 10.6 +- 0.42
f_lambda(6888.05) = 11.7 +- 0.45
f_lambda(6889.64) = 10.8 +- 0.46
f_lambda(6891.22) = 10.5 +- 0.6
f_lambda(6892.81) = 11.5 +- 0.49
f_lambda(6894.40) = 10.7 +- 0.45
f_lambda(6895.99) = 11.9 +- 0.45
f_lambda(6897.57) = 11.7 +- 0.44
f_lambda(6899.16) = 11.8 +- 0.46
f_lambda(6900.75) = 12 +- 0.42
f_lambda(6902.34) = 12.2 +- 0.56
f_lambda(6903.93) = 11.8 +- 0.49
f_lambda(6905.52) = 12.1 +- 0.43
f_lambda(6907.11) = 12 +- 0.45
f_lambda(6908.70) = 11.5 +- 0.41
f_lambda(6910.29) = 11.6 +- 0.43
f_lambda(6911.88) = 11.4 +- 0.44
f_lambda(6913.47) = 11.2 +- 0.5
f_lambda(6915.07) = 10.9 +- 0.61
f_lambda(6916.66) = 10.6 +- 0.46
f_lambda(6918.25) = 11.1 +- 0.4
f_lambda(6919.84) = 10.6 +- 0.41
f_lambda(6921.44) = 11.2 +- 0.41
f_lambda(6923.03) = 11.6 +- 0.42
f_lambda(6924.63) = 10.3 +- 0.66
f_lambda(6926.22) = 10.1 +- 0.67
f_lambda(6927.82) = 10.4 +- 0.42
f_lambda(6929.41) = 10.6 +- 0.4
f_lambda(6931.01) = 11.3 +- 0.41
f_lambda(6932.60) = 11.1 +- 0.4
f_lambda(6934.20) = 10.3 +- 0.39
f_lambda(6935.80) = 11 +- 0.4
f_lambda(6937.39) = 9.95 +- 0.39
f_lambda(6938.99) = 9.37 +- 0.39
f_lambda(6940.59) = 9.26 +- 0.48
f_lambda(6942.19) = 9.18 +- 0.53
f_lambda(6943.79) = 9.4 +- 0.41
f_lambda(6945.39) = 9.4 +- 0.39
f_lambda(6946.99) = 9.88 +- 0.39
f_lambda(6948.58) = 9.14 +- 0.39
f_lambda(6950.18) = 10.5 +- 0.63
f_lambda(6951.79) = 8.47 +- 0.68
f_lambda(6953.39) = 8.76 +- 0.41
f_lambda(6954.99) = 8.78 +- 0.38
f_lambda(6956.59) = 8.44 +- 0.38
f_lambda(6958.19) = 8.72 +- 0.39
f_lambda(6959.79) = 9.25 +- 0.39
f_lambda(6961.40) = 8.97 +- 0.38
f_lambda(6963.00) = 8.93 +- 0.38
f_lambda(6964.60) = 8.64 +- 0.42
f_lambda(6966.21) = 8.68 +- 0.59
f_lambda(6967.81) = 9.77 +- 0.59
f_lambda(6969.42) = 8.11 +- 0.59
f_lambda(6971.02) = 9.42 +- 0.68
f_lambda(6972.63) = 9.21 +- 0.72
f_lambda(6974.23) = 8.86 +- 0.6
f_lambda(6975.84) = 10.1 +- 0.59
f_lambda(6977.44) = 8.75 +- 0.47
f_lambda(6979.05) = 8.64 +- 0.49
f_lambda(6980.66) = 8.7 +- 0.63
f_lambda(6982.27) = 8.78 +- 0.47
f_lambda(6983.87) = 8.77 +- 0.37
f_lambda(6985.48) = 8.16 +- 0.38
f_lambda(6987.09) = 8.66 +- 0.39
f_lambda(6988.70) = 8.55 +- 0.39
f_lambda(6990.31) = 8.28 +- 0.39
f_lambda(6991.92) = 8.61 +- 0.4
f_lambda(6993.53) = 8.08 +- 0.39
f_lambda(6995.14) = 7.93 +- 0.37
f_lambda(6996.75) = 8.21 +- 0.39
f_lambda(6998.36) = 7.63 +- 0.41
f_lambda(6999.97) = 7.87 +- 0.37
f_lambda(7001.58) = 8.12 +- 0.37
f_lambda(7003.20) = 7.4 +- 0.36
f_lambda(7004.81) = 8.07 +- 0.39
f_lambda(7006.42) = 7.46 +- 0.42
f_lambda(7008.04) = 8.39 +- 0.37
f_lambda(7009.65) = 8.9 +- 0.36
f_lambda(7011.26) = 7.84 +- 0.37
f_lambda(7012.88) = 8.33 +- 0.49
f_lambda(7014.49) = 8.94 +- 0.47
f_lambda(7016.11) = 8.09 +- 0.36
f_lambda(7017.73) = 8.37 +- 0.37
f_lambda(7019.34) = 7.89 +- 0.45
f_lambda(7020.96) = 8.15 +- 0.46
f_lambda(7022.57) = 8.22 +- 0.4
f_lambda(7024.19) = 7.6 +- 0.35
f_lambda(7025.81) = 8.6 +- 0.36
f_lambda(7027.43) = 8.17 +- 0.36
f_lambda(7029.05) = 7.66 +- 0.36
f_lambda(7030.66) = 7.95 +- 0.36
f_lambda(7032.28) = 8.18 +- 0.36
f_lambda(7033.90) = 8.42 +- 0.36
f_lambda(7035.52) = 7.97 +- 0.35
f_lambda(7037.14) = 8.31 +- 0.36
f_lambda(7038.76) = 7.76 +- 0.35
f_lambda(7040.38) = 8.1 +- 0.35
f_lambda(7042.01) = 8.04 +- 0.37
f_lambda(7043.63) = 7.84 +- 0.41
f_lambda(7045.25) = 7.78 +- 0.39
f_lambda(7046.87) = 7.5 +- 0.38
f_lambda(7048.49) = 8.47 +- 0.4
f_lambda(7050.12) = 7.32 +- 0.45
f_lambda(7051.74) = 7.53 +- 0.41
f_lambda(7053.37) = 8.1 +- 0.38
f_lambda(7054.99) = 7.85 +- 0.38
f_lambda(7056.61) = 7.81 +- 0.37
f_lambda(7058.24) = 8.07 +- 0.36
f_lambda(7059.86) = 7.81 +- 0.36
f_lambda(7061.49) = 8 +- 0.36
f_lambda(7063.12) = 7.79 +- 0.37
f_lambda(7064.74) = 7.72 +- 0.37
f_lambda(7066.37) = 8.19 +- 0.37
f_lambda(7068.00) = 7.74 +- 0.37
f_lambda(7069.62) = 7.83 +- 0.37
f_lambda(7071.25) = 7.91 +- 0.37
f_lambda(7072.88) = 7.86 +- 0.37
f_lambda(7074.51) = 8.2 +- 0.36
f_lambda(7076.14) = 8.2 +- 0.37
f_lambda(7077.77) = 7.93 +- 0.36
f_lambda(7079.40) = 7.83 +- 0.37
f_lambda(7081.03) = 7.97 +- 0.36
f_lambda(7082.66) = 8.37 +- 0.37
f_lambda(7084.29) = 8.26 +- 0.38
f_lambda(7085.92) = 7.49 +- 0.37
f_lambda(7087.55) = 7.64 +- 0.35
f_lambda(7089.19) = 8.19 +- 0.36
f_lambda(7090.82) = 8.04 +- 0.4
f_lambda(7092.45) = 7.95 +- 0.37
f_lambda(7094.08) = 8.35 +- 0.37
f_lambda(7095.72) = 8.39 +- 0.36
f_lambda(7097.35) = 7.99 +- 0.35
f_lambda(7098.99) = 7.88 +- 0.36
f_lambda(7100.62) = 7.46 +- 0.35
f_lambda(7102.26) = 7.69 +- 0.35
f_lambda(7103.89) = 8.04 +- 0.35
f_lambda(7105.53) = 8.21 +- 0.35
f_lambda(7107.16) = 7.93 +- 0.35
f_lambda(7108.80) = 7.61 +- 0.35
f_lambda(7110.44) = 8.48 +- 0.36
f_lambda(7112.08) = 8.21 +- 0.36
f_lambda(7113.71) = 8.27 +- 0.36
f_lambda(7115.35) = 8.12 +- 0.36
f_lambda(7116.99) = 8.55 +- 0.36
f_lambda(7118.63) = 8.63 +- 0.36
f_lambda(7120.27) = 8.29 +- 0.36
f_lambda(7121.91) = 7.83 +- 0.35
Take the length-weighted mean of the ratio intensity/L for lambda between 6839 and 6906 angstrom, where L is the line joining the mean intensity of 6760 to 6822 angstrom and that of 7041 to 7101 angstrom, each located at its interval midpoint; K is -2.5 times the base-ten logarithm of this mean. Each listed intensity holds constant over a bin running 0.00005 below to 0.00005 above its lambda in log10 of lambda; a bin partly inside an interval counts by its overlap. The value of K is -0.24 mag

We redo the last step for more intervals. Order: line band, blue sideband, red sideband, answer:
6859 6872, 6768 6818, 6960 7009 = -0.14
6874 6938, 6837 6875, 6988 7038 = -0.24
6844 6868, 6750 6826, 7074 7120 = -0.12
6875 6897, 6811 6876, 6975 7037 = -0.21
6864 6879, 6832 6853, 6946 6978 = -0.12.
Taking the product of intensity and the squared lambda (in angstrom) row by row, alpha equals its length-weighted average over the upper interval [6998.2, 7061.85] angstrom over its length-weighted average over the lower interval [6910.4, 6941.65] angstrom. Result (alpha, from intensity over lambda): 0.78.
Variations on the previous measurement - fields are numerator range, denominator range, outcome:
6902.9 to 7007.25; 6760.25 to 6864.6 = 1.19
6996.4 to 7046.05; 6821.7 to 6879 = 0.94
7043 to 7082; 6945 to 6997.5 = 0.92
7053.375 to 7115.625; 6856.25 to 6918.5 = 0.80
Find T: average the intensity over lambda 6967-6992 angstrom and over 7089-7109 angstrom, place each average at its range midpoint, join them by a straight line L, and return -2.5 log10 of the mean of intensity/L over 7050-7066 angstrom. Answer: 0.060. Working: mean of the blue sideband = 8.84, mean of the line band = 7.83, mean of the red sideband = 7.99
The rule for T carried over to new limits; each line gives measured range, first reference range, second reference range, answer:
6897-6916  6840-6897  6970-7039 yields -0.25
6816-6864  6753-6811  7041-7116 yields -0.09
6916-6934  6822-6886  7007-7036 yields -0.23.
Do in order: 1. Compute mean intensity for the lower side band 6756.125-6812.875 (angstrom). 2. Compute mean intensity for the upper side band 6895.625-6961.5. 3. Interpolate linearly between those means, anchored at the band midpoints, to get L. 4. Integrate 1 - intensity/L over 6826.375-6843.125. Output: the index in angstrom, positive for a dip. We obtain 0.8 angstrom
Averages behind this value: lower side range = 7.98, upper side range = 10.5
